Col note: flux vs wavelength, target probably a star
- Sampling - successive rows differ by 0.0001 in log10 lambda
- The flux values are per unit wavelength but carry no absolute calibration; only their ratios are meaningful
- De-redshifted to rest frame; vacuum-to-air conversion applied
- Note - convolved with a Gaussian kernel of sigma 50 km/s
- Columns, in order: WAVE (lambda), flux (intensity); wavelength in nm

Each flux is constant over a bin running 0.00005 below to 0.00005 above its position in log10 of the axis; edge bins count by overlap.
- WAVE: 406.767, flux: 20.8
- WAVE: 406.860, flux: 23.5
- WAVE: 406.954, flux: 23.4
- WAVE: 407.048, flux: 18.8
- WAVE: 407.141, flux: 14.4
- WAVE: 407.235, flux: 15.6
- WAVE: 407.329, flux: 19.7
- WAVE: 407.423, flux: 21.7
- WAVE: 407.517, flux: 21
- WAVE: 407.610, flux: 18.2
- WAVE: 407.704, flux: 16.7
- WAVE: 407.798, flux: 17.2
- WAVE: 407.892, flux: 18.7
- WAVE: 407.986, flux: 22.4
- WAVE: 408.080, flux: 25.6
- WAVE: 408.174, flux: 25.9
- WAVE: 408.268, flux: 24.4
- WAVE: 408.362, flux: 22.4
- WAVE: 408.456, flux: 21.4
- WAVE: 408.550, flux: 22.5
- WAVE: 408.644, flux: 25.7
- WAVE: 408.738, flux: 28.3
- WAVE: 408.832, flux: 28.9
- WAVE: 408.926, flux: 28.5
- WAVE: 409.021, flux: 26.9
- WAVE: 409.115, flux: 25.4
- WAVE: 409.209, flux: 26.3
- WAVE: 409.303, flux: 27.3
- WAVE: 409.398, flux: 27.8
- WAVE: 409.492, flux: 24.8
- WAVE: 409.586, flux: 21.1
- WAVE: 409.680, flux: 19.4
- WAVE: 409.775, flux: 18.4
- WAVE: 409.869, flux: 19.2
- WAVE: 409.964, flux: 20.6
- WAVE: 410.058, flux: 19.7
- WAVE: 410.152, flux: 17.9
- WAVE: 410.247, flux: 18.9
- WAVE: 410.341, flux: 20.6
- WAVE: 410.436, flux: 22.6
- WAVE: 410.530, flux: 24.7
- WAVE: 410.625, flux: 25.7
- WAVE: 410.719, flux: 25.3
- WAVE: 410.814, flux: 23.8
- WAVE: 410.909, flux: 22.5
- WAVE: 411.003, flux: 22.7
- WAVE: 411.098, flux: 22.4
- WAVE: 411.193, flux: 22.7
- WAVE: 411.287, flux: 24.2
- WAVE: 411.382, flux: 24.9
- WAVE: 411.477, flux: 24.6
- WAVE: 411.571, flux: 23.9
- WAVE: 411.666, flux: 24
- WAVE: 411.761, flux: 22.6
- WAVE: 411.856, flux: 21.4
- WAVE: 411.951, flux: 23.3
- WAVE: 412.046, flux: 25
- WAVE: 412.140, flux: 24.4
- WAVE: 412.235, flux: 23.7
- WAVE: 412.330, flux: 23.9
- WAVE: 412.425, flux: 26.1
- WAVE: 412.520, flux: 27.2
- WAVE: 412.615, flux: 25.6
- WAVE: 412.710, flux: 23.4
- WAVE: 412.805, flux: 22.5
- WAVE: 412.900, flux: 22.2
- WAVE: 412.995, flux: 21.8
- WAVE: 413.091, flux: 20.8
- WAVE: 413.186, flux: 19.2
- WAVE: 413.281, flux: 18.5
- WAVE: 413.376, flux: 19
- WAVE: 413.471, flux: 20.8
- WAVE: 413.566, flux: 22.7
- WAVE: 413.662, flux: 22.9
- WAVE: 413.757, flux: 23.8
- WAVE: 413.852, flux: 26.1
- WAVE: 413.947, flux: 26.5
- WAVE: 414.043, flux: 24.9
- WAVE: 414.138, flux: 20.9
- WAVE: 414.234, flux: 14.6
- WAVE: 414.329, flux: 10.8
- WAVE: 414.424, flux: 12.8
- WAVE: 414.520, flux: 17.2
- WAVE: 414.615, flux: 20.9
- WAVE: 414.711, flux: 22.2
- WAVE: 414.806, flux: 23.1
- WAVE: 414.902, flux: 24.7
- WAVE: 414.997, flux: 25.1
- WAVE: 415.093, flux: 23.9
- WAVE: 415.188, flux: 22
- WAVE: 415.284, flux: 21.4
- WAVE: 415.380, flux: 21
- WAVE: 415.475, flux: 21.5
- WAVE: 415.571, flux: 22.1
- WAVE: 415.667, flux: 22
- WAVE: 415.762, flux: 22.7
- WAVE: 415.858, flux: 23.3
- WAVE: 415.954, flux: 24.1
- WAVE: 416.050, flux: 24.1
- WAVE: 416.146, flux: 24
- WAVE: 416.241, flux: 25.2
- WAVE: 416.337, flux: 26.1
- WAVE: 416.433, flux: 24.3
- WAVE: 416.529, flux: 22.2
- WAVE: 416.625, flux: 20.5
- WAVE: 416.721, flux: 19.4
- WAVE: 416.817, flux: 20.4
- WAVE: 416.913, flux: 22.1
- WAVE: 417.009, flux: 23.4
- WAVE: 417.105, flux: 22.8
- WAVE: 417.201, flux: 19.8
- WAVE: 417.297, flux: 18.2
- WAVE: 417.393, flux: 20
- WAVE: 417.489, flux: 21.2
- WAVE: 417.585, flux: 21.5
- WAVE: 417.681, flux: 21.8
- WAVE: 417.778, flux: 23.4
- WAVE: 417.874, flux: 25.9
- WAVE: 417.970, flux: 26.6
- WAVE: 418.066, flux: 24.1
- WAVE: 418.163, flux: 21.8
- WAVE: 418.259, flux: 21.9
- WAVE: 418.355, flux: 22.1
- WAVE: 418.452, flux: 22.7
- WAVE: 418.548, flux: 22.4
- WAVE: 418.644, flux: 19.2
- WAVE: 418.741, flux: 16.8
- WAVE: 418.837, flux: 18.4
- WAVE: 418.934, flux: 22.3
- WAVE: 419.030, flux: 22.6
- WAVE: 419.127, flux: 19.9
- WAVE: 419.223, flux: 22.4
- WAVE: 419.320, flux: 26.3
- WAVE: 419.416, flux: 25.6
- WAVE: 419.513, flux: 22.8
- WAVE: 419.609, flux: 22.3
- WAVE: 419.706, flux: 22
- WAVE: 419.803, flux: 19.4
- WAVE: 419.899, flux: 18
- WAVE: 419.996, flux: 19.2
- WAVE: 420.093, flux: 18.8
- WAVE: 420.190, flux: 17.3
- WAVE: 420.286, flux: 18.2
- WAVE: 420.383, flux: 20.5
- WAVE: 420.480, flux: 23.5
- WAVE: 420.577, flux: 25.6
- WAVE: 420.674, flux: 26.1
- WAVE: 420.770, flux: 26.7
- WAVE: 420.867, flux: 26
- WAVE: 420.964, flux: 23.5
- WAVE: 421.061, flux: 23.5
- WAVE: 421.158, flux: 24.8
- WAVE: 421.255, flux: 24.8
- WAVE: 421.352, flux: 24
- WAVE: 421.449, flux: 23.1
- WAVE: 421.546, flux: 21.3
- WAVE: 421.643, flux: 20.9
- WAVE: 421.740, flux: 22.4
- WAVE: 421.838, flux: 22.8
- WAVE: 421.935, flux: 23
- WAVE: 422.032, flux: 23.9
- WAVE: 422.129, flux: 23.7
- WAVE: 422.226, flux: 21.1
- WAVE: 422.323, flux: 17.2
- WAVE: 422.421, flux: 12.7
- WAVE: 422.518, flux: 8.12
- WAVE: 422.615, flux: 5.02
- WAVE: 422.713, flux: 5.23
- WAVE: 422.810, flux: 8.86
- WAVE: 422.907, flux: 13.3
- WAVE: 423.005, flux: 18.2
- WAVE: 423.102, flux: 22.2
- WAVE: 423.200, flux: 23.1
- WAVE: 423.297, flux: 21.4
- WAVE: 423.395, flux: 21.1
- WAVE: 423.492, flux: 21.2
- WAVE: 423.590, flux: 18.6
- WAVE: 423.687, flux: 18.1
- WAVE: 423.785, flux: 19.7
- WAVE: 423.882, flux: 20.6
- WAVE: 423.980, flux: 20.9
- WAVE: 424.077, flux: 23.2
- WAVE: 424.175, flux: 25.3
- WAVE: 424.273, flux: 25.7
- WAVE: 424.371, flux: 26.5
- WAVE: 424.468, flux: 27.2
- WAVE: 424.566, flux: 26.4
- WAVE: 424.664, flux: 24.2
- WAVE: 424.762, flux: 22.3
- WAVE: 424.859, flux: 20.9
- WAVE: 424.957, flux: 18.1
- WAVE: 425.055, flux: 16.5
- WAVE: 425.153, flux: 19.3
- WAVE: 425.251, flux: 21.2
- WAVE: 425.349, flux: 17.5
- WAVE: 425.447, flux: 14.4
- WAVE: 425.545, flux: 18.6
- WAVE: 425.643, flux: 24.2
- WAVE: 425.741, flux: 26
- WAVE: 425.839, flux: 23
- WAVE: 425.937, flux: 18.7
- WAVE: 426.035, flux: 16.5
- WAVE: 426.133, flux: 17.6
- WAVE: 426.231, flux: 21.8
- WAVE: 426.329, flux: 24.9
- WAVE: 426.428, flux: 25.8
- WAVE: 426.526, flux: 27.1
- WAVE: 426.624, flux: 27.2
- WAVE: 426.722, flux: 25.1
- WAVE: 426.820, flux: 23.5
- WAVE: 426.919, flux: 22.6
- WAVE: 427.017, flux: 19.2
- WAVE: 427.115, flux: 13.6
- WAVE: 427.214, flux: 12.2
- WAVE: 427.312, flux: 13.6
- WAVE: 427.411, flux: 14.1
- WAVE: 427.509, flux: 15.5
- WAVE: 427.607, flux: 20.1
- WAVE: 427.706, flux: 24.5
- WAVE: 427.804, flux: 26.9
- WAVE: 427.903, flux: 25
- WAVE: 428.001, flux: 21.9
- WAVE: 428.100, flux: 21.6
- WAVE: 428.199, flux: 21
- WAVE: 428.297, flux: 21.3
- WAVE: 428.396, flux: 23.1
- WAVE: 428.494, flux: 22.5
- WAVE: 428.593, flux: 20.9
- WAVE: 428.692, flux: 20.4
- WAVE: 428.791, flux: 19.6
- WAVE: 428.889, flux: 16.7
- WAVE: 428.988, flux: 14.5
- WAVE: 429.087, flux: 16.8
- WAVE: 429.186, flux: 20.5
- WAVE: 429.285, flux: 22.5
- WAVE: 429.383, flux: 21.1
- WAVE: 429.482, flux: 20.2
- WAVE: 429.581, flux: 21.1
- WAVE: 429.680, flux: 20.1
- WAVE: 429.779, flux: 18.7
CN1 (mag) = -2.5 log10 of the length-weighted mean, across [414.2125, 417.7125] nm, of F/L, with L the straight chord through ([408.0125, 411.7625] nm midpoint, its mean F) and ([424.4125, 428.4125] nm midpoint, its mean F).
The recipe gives 0.06 mag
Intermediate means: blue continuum 23.6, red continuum 21.1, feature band 21.5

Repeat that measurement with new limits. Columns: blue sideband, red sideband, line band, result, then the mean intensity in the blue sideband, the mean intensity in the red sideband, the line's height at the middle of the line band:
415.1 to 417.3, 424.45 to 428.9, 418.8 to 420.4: 0.05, 22.4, 21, 21.9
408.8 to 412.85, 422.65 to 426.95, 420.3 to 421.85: -0.09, 23.6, 20.9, 21.6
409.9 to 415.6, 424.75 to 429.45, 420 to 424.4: 0.03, 22.2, 20.4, 21.1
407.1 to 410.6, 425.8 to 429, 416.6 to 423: 0.03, 22.2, 20.7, 21.3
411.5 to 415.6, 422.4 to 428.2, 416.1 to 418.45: -0.05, 22.1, 20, 21.4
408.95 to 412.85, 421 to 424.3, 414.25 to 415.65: 0.08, 23.4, 19.6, 22.1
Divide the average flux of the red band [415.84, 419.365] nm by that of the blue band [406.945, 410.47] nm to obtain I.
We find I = 1.01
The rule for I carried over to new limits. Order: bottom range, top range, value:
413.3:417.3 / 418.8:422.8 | 0.95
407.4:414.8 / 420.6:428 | 0.92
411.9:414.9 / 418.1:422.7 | 0.96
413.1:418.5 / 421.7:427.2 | 0.92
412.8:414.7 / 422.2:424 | 0.81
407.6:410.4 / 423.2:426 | 0.94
